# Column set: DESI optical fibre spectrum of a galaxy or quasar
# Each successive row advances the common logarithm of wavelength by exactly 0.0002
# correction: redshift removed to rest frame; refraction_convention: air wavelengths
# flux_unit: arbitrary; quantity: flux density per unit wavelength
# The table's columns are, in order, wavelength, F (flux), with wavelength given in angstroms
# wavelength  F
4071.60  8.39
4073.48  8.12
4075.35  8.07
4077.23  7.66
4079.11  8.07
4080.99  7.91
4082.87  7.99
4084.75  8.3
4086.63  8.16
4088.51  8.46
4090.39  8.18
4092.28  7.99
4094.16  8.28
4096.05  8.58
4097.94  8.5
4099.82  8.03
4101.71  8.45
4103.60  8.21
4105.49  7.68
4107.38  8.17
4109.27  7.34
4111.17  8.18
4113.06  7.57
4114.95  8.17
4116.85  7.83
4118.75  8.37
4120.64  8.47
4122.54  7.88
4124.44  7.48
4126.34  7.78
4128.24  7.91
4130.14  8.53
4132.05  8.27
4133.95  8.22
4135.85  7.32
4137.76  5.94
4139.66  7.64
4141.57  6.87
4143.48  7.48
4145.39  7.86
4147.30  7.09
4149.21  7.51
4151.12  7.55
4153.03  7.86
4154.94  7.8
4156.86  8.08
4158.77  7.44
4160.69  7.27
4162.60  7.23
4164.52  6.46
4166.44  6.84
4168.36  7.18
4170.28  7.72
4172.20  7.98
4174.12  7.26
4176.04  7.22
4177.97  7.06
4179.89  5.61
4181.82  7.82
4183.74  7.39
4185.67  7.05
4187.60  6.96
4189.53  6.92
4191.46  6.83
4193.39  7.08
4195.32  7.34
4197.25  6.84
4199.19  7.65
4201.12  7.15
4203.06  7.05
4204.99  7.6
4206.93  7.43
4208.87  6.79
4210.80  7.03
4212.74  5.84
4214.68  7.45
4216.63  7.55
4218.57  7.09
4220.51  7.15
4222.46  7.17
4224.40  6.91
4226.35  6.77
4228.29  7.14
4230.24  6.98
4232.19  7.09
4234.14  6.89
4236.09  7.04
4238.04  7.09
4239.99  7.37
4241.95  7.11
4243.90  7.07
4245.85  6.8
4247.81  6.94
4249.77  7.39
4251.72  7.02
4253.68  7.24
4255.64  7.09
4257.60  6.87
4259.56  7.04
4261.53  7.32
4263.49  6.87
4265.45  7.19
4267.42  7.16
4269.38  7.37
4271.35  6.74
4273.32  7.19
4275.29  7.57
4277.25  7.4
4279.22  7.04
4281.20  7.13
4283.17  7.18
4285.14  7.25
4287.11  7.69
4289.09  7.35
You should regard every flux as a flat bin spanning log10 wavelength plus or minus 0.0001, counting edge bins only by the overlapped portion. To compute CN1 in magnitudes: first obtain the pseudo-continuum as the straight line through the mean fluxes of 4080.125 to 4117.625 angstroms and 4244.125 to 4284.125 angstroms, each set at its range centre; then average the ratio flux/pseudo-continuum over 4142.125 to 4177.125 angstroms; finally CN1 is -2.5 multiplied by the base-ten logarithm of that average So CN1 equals 0.05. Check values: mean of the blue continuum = 8.1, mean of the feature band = 7.43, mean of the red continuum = 7.13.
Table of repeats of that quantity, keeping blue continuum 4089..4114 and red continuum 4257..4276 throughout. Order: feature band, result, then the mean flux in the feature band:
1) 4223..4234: 0.06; 6.98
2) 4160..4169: 0.11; 6.98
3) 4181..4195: 0.06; 7.15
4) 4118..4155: 0.03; 7.69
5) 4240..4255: 0.02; 7.1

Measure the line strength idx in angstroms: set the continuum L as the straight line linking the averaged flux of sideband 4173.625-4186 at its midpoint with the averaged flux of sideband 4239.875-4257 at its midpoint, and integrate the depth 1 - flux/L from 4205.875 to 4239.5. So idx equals 0.2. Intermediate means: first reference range 7.05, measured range 7.03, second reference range 7.1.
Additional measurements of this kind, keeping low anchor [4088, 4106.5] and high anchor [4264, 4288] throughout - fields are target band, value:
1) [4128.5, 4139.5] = 0.5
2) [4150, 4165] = 0.8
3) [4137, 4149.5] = 1.2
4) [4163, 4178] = 1.1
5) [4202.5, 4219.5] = 1.1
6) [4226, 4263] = 1.7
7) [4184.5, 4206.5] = 1.5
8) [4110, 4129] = 0.4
